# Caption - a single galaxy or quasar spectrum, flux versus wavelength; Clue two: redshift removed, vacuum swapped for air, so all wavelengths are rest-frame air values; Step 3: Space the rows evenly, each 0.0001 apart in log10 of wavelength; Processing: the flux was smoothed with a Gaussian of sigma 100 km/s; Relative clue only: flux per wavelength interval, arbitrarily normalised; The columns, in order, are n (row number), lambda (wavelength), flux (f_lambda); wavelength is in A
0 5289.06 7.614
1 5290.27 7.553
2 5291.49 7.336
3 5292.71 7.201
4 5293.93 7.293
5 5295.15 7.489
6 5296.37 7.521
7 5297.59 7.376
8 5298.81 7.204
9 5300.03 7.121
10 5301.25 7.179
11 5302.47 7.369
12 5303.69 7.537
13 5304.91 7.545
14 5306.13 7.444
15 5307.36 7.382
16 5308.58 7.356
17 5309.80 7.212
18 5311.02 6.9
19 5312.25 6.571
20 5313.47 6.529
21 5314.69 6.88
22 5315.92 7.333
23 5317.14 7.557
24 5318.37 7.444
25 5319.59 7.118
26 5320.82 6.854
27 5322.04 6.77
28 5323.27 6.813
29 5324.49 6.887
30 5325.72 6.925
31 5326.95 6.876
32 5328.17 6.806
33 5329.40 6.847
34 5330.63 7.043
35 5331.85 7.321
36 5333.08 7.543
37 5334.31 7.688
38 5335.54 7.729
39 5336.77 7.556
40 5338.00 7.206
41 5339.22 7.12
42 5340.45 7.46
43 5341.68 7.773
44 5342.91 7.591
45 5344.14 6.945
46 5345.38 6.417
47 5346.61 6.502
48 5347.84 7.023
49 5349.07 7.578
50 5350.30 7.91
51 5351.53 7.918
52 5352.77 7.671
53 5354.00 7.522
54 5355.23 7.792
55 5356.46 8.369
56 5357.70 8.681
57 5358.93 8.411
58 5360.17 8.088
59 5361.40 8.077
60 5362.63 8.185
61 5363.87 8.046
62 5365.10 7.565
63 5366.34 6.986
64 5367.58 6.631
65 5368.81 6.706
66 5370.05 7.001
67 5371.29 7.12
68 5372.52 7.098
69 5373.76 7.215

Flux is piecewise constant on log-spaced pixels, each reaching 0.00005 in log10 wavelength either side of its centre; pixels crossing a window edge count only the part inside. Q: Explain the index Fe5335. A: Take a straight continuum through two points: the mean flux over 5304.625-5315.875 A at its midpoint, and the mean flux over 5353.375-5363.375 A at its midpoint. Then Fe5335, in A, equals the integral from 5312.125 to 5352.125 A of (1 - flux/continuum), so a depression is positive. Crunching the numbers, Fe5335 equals 2.1 A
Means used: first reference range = 7.09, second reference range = 8.14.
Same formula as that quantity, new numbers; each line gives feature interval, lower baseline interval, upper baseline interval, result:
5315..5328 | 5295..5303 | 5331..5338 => 0.69 A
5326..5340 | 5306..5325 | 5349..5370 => 0.18 A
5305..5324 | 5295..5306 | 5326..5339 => 0.60 A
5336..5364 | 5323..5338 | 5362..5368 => -1.03 A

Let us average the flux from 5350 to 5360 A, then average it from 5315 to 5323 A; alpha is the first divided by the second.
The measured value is 1.12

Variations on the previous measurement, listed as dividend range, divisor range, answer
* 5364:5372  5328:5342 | 0.96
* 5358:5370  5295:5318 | 1.05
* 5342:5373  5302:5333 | 1.06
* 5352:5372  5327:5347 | 1.06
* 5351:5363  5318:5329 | 1.16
